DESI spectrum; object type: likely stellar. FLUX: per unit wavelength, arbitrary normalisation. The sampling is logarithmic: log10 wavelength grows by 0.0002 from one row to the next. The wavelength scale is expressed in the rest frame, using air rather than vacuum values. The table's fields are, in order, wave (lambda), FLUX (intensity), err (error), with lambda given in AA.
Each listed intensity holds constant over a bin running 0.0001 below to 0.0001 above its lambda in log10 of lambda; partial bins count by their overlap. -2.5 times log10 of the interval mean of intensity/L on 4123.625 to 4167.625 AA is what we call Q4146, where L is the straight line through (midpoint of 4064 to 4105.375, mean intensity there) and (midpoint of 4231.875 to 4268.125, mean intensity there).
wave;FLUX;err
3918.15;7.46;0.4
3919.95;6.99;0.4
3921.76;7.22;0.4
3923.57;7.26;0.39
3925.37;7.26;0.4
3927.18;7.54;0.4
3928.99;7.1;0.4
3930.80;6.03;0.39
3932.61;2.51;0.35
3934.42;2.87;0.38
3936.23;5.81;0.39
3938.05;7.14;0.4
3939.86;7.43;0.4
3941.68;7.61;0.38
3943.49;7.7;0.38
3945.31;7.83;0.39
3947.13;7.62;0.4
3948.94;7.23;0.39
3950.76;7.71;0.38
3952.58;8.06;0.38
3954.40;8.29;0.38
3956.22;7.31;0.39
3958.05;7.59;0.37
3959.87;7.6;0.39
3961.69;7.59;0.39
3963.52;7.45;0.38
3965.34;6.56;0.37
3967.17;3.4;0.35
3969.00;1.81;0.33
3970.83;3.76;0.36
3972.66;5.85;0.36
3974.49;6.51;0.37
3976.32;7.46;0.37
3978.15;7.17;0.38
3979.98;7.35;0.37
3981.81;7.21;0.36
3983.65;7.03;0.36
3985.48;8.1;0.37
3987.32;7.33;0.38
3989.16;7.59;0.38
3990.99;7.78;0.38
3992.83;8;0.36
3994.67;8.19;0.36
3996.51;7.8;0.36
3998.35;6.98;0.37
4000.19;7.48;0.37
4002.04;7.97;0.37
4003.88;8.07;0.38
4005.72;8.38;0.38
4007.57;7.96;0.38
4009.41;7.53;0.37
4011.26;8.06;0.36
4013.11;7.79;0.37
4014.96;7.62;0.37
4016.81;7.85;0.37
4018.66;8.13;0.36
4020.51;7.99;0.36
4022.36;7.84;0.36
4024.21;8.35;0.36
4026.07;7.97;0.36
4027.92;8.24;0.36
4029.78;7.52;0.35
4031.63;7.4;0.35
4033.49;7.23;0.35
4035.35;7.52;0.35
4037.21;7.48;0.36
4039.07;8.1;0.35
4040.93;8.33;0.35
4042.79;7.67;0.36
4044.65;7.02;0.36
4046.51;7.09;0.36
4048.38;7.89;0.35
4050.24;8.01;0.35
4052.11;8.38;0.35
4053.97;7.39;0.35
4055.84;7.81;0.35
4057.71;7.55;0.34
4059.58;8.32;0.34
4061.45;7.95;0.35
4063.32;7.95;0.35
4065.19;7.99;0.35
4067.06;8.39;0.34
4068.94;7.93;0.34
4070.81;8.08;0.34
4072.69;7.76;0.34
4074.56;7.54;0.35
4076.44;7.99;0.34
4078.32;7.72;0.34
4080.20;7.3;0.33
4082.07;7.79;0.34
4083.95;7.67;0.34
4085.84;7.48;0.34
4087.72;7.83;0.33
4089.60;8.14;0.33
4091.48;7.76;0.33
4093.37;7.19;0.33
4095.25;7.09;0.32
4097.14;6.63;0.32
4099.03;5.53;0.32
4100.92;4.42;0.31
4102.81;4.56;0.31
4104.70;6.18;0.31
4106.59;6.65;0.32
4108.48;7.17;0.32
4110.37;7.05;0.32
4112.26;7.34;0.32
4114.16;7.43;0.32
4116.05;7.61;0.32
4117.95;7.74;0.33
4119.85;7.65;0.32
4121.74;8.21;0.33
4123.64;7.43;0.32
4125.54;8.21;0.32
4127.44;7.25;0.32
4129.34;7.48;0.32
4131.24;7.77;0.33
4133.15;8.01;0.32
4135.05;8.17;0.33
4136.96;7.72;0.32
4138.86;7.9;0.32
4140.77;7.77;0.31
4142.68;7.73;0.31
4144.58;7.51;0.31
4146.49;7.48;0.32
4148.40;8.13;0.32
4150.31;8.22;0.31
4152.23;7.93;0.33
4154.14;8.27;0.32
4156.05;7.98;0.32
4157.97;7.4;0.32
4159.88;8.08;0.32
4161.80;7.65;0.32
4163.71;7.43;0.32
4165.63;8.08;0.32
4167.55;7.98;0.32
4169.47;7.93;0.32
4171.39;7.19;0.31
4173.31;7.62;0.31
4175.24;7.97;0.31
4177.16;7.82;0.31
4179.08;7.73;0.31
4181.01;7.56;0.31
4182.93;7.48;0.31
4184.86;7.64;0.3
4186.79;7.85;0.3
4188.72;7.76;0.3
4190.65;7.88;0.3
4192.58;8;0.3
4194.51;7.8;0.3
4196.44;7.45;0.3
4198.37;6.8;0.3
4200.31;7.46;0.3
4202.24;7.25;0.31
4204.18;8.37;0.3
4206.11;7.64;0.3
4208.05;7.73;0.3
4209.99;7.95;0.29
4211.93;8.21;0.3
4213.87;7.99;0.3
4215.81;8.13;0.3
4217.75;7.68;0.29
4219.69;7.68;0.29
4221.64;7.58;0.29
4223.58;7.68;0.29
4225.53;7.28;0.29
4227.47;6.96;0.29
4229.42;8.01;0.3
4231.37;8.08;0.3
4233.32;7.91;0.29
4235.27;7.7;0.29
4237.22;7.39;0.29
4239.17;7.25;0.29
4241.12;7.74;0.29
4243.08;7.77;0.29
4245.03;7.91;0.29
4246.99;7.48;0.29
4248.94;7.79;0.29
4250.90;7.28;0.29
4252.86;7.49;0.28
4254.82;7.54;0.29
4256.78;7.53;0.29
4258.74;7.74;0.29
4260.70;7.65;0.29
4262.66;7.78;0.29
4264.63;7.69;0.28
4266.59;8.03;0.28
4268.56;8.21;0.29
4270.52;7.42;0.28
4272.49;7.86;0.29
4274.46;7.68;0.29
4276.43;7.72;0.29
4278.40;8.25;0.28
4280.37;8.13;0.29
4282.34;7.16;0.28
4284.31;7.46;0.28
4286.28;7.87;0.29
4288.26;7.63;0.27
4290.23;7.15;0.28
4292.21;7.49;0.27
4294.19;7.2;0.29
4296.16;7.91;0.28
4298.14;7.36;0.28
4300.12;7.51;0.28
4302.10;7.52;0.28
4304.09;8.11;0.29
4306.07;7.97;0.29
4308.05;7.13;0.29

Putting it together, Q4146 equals -0.06 mag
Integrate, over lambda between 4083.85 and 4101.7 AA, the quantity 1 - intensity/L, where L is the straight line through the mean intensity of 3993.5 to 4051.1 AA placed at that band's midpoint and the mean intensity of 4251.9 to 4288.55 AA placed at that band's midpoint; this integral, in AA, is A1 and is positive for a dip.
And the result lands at 1.9 AA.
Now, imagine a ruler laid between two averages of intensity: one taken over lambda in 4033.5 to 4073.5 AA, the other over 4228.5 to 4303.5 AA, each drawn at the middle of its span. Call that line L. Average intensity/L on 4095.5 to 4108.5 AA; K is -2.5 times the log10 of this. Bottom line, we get 0.31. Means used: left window 7.82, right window 7.67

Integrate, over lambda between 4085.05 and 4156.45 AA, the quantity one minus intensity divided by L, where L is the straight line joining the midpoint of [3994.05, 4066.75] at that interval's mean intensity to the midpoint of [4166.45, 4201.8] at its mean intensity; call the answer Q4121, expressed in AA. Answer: 3.1 AA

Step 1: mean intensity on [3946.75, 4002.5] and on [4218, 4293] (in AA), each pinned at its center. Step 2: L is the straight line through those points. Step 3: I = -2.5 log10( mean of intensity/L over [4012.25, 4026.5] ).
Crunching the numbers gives -0.119 mag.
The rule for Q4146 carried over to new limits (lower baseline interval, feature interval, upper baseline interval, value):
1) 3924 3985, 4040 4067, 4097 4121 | -0.18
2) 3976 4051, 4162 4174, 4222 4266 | -0.01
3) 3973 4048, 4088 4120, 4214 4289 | 0.13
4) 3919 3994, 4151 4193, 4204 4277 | -0.04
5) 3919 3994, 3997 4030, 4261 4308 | -0.14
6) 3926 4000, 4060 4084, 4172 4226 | -0.09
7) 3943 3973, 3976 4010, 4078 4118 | -0.14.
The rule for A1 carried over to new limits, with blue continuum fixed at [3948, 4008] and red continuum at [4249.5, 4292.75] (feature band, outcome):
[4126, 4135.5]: -0.4 AA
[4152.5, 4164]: -0.6 AA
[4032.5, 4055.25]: -1.4 AA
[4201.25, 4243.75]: -0.8 AA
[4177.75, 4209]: -0.5 AA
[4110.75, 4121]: -0.2 AA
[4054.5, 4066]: -1.0 AA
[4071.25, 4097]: -1.1 AA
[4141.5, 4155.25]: -0.9 AA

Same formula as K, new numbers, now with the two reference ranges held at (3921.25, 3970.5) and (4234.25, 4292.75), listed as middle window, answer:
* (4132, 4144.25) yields -0.09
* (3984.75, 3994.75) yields -0.16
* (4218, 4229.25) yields 0.01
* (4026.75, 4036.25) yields -0.11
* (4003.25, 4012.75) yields -0.17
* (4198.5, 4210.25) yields -0.03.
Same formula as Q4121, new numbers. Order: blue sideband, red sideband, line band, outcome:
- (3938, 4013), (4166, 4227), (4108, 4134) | -0.2 AA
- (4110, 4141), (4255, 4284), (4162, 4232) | 0.2 AA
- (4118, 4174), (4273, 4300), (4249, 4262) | 0.2 AA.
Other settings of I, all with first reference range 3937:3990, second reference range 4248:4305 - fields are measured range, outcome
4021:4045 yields -0.10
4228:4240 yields -0.02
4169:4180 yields -0.04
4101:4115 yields 0.12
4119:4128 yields -0.07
